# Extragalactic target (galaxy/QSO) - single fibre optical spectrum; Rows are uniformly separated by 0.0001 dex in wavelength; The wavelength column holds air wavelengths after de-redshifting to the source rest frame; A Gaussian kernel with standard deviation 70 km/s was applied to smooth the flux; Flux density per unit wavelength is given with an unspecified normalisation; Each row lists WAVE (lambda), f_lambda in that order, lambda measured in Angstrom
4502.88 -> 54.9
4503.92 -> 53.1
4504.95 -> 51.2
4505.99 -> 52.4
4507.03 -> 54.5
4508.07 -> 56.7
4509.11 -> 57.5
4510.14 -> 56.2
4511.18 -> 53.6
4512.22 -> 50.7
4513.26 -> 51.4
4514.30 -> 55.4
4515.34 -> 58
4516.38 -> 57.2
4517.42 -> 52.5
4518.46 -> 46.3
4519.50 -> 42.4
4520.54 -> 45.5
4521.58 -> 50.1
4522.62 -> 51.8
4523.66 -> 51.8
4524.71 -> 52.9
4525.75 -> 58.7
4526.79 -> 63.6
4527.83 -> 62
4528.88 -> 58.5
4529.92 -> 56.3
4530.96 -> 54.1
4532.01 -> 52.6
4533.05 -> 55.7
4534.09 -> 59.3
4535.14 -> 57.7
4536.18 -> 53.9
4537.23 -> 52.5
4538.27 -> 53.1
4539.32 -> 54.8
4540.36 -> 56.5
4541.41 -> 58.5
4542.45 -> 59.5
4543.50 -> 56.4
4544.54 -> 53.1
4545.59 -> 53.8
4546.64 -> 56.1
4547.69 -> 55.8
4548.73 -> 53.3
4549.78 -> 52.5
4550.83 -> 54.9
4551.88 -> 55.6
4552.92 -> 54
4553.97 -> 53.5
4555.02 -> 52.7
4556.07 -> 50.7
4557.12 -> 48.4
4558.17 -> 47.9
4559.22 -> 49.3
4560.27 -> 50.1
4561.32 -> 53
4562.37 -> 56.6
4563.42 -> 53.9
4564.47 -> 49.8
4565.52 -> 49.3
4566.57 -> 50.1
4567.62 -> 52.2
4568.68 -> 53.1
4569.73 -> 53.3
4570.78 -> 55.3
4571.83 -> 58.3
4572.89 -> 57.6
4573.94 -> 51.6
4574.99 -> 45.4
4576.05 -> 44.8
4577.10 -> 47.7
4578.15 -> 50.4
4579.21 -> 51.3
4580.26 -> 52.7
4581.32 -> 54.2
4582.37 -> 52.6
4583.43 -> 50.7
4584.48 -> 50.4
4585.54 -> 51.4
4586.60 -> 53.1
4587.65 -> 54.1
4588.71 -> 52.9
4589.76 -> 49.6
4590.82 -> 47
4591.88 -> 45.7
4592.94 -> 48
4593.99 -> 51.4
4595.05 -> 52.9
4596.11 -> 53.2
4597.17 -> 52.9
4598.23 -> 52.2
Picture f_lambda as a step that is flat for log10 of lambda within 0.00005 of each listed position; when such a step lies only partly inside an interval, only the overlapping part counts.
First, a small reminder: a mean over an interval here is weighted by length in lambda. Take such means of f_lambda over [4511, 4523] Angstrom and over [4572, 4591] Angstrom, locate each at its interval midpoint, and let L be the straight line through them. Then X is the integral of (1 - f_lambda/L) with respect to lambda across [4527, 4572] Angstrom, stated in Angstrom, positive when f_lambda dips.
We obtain -2.6 Angstrom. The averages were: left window 51.2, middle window 54.2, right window 51.2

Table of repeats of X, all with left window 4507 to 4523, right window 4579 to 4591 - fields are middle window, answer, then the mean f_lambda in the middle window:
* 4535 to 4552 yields -1.0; 55.1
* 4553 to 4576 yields 0.0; 51.9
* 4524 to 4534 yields -0.9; 57.1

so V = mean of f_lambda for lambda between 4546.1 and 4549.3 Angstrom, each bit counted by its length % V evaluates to 55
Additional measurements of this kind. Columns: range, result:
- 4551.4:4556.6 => 53.3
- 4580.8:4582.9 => 53.5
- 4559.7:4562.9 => 53.2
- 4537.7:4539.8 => 53.9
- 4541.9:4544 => 58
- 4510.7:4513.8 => 51.9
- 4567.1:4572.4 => 54.4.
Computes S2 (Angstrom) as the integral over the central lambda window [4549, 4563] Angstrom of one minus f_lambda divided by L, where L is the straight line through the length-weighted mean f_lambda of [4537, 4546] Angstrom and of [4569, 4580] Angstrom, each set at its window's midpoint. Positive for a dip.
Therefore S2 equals 0.4 Angstrom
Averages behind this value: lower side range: 55.5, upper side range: 51.7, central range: 52.3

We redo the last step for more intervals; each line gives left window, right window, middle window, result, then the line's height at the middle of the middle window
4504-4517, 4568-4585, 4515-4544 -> -0.53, 53.7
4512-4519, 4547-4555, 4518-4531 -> 0.00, 53.4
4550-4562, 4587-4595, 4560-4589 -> -0.60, 50.9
